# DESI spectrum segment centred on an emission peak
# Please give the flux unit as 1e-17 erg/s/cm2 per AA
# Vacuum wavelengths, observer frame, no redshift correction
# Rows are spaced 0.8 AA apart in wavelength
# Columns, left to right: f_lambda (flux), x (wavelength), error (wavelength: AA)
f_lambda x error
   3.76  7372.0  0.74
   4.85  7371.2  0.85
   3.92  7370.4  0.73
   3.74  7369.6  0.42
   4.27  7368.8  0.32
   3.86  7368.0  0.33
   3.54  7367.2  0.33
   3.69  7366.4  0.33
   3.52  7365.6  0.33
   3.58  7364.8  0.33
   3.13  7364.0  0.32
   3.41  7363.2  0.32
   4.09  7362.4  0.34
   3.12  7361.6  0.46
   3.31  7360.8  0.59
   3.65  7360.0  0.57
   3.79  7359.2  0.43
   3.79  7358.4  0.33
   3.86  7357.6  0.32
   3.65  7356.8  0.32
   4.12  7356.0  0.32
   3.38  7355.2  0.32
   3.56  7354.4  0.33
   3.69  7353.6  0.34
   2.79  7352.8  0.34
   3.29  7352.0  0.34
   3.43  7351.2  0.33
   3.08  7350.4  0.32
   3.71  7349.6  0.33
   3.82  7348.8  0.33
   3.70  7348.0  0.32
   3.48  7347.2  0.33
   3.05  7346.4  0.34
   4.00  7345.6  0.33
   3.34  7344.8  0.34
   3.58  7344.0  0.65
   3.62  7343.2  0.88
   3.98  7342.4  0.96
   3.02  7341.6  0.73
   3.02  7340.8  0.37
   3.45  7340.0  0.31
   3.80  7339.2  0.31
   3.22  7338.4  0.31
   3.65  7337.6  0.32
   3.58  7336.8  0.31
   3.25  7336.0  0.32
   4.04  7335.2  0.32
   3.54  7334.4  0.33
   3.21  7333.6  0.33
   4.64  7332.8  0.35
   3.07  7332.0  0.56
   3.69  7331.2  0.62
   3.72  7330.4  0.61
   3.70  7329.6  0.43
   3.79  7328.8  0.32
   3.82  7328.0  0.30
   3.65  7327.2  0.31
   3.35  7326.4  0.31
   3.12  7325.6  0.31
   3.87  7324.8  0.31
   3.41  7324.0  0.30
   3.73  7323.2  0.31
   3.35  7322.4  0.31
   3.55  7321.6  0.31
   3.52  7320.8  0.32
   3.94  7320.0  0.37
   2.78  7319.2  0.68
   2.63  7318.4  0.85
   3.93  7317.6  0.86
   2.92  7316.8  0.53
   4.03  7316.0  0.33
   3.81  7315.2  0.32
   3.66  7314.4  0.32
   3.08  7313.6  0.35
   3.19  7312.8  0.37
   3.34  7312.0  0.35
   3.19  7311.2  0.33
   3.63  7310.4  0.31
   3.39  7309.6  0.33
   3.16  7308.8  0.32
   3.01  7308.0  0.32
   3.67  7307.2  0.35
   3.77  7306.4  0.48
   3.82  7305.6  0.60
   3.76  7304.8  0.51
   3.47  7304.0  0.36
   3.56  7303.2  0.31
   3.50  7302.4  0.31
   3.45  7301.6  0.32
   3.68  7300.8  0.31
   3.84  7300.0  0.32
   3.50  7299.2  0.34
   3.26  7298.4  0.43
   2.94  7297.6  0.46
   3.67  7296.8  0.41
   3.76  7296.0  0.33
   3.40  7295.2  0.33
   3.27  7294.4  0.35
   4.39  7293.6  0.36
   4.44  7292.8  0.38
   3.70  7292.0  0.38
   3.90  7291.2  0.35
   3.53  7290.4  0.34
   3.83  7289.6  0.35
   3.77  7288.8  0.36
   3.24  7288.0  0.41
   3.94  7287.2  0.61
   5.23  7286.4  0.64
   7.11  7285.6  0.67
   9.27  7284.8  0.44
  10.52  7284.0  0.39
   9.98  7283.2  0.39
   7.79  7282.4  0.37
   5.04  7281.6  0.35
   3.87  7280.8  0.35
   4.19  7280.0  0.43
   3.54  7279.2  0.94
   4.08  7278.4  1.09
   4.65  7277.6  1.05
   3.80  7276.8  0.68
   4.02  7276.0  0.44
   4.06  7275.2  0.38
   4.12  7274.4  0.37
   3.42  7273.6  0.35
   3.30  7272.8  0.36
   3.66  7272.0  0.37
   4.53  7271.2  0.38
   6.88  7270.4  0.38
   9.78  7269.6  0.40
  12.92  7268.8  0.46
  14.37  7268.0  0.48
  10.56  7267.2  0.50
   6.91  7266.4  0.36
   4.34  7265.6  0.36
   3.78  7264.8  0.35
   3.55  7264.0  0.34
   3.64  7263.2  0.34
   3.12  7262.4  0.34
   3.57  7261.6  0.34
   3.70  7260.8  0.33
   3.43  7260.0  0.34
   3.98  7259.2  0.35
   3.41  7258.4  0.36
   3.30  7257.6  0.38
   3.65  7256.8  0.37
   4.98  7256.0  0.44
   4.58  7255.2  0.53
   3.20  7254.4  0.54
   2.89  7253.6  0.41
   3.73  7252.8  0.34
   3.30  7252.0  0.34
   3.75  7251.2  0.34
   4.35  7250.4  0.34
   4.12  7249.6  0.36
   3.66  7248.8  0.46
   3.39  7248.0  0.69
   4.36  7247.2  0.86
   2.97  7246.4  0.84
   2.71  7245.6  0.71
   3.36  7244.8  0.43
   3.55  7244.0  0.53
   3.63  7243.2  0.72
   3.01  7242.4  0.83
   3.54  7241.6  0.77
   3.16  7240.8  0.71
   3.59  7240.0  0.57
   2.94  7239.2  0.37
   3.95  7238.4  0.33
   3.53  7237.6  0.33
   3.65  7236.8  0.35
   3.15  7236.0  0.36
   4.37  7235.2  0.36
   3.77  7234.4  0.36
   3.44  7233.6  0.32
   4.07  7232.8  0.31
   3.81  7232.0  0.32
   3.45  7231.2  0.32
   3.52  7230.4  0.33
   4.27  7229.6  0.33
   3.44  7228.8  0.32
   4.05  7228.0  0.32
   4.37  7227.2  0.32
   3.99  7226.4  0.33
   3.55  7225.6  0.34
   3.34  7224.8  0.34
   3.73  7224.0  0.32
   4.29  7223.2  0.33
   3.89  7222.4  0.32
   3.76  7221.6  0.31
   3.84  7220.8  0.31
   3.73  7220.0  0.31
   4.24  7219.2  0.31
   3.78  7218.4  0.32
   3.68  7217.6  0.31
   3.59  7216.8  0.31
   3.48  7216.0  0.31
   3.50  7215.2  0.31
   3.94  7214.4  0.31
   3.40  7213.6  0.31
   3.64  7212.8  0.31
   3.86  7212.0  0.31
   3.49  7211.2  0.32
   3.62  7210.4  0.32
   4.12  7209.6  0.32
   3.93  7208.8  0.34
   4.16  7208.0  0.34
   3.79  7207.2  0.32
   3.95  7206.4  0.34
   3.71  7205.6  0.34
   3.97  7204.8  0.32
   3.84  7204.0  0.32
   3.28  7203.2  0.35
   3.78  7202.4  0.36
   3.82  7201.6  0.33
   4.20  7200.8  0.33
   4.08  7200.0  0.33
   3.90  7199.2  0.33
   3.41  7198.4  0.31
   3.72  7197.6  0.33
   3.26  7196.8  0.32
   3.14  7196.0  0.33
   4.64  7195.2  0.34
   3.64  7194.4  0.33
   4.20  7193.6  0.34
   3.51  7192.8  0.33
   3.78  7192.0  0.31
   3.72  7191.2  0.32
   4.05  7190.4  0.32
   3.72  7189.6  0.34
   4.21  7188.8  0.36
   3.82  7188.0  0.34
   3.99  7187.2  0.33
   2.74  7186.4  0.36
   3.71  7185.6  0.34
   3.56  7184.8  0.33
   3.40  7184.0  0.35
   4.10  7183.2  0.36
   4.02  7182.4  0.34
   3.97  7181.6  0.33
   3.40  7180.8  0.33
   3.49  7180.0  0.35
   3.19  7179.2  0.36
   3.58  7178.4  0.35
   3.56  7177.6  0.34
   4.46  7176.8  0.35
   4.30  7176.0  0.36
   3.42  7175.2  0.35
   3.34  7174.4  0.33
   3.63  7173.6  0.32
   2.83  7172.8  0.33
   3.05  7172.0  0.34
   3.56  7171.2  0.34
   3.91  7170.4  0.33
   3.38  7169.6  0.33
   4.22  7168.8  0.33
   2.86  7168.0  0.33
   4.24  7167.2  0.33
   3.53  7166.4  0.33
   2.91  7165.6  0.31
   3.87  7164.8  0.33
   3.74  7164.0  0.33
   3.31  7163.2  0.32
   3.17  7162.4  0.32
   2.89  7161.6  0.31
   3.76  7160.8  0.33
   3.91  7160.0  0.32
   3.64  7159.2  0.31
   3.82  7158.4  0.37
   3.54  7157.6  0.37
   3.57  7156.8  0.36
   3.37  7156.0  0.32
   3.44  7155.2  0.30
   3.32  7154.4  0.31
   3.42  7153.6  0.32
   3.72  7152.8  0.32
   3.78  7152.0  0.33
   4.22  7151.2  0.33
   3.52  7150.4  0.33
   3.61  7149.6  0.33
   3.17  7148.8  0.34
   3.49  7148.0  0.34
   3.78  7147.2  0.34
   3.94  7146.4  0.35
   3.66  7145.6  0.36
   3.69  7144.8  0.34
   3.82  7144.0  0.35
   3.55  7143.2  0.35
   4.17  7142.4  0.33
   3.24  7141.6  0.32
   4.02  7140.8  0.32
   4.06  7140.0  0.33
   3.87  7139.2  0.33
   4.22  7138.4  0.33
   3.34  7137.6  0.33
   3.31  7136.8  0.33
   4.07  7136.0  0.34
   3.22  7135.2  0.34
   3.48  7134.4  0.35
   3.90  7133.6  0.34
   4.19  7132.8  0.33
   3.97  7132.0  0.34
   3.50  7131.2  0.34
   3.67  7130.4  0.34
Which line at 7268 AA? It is [S II] 6716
